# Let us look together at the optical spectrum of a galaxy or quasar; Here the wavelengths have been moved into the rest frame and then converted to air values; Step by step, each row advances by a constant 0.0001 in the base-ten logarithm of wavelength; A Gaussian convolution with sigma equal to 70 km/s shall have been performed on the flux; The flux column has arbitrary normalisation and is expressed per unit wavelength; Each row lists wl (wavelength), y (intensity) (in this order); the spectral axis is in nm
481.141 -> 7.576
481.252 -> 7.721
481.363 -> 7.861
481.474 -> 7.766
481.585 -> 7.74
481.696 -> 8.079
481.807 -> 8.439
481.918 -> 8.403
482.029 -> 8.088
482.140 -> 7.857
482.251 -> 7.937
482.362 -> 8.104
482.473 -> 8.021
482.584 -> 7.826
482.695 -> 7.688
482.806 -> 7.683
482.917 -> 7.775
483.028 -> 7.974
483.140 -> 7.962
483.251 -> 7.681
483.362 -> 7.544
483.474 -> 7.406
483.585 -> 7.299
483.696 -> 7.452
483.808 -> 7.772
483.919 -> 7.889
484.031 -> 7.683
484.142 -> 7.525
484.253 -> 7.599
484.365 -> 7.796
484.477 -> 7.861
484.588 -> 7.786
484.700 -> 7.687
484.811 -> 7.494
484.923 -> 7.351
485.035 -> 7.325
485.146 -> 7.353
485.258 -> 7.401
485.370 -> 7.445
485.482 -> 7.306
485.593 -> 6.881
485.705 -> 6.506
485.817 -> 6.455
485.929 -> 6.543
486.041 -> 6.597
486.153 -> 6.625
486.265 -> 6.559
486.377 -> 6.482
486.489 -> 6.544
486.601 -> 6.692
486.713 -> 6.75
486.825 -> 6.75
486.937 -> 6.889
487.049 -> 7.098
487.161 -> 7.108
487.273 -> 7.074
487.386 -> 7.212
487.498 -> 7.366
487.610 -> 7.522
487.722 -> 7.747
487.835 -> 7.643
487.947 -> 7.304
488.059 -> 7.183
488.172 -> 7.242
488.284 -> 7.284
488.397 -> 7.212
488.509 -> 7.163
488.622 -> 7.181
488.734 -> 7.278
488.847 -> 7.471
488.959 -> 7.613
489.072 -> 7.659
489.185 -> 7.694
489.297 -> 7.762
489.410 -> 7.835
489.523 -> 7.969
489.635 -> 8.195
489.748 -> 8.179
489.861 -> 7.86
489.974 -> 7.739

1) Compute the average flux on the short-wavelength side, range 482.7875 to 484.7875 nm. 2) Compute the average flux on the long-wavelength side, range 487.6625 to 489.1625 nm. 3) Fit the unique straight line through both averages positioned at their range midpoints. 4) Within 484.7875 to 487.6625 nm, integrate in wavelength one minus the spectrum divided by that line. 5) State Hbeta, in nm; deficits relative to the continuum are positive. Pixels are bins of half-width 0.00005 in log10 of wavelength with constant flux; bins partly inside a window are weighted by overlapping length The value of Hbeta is 0.214 nm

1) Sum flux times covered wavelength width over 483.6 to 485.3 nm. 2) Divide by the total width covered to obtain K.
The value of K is 7.59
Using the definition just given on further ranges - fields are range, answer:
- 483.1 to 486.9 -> 7.23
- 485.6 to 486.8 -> 6.59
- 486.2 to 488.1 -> 7.05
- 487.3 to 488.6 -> 7.34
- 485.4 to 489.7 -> 7.17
